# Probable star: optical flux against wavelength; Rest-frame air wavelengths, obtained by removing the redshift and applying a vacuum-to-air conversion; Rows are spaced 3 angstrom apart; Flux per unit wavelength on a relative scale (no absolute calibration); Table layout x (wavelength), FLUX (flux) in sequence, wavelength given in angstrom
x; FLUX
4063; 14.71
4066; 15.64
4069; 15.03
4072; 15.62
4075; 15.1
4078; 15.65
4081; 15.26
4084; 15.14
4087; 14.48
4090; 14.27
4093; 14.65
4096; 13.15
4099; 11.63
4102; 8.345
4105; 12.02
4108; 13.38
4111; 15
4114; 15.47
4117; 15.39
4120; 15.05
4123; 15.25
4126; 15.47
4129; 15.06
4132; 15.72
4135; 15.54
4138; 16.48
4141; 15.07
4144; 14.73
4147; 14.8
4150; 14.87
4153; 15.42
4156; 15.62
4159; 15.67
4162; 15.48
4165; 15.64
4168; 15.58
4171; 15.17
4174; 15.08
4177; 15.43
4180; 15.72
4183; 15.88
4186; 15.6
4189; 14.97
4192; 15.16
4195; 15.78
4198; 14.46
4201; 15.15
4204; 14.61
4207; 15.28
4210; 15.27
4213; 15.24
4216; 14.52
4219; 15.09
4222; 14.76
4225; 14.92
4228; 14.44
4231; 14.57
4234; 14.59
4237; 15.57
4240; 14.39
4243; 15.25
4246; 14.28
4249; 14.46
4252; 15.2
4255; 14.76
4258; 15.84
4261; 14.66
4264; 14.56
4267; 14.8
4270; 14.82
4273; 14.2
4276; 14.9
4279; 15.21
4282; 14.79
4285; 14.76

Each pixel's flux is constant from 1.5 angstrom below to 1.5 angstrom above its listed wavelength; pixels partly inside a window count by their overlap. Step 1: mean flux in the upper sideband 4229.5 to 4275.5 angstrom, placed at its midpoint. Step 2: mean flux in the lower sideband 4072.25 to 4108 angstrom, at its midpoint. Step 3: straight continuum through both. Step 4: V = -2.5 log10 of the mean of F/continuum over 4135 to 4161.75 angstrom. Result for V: -0.09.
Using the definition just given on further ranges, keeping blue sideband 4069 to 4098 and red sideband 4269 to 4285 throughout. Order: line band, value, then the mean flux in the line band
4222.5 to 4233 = 0.009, 14.7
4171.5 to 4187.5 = -0.053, 15.5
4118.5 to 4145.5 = -0.043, 15.4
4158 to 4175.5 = -0.047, 15.4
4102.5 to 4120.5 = 0.057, 14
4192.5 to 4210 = -0.022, 15.1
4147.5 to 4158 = -0.036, 15.3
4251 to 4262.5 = -0.024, 15.1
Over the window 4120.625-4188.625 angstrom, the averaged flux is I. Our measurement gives 15.4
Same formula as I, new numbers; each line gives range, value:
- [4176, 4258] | 15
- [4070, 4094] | 15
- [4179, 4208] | 15.3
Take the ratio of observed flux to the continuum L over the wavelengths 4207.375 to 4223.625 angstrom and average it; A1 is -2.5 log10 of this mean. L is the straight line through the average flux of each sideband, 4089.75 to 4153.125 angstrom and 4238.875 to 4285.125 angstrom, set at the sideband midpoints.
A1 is -0.02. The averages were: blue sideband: 14.4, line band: 15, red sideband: 14.8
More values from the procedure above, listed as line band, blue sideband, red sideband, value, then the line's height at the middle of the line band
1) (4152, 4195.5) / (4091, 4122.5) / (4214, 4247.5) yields -0.10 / 14.2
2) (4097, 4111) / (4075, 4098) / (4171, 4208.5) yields 0.24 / 14.7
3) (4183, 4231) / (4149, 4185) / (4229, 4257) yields 0.01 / 15.1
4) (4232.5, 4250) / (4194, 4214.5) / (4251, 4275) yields 0.01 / 14.9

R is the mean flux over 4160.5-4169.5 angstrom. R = 15.6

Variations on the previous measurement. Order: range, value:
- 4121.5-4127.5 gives 15.4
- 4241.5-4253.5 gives 14.8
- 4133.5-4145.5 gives 15.5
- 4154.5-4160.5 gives 15.6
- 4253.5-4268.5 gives 14.9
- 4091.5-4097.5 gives 13.9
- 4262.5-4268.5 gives 14.7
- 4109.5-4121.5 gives 15.2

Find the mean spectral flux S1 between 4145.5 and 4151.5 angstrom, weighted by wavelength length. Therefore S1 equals 14.8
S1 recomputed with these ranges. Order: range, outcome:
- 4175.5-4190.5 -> 15.5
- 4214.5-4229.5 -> 14.7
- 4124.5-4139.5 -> 15.7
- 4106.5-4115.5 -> 14.6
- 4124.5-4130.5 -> 15.3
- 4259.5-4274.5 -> 14.6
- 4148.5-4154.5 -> 15.1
